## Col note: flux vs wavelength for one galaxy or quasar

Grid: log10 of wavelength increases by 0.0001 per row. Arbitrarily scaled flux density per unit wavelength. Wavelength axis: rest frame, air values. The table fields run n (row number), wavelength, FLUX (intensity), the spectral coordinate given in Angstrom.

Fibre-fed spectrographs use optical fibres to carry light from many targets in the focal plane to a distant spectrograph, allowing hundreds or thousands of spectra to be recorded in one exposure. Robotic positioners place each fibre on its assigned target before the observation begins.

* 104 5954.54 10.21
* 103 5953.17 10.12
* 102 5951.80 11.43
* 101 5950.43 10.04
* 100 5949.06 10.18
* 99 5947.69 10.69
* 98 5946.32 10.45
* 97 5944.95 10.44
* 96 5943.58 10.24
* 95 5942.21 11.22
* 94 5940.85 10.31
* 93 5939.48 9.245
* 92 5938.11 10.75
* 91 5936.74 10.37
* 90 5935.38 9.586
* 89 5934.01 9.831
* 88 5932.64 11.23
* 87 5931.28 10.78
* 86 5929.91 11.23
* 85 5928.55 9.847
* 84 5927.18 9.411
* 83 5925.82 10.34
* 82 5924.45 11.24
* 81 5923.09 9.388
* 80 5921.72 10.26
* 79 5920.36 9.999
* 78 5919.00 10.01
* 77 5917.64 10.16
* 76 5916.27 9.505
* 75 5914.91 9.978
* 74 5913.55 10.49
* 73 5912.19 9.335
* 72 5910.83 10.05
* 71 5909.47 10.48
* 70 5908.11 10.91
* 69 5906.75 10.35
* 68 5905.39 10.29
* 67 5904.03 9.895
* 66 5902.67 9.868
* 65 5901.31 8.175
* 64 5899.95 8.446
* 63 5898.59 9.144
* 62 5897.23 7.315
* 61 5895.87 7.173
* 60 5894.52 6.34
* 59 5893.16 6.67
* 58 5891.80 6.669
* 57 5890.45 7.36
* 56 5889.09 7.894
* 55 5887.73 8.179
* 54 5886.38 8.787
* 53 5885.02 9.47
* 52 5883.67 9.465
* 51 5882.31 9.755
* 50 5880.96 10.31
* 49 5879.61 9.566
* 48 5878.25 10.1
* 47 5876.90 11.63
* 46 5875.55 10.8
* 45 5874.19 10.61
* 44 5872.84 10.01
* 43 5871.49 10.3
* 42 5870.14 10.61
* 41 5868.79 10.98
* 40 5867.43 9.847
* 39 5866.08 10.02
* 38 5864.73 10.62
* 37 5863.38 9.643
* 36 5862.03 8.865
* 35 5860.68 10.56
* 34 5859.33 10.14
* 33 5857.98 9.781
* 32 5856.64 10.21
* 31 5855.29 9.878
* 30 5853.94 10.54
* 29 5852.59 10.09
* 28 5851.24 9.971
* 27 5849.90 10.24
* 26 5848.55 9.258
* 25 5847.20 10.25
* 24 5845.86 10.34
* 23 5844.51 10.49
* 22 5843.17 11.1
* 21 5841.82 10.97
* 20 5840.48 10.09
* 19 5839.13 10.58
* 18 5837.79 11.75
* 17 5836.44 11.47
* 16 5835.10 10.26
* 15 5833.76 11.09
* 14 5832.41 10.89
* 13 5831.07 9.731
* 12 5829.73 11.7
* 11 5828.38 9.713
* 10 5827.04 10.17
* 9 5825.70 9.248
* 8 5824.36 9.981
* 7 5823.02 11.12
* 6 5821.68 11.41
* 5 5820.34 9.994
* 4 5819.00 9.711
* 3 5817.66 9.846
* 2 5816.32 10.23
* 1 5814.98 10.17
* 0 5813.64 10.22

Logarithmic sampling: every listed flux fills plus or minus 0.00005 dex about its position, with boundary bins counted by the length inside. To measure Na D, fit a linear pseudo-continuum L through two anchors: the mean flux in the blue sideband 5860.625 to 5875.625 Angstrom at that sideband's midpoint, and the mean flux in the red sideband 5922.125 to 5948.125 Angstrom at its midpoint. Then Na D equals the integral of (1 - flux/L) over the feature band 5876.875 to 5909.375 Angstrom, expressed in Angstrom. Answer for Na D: 4.3 Angstrom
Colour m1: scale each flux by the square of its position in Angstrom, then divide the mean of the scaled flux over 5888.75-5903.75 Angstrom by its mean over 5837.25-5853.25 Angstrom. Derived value 0.76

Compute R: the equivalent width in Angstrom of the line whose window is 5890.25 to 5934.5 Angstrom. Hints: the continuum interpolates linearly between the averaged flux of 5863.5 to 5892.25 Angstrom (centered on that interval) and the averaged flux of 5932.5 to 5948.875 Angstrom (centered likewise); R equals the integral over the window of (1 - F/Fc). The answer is 2.5 Angstrom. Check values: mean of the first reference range 9.69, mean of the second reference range 10.3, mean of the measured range 9.48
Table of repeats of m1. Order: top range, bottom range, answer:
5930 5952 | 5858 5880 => 1.04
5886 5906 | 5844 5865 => 0.82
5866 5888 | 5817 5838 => 0.98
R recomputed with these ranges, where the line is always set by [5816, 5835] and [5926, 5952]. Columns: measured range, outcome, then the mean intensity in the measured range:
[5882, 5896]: 3.24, 7.96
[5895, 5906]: 1.72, 8.73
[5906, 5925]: 0.39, 10.2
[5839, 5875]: 0.46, 10.2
